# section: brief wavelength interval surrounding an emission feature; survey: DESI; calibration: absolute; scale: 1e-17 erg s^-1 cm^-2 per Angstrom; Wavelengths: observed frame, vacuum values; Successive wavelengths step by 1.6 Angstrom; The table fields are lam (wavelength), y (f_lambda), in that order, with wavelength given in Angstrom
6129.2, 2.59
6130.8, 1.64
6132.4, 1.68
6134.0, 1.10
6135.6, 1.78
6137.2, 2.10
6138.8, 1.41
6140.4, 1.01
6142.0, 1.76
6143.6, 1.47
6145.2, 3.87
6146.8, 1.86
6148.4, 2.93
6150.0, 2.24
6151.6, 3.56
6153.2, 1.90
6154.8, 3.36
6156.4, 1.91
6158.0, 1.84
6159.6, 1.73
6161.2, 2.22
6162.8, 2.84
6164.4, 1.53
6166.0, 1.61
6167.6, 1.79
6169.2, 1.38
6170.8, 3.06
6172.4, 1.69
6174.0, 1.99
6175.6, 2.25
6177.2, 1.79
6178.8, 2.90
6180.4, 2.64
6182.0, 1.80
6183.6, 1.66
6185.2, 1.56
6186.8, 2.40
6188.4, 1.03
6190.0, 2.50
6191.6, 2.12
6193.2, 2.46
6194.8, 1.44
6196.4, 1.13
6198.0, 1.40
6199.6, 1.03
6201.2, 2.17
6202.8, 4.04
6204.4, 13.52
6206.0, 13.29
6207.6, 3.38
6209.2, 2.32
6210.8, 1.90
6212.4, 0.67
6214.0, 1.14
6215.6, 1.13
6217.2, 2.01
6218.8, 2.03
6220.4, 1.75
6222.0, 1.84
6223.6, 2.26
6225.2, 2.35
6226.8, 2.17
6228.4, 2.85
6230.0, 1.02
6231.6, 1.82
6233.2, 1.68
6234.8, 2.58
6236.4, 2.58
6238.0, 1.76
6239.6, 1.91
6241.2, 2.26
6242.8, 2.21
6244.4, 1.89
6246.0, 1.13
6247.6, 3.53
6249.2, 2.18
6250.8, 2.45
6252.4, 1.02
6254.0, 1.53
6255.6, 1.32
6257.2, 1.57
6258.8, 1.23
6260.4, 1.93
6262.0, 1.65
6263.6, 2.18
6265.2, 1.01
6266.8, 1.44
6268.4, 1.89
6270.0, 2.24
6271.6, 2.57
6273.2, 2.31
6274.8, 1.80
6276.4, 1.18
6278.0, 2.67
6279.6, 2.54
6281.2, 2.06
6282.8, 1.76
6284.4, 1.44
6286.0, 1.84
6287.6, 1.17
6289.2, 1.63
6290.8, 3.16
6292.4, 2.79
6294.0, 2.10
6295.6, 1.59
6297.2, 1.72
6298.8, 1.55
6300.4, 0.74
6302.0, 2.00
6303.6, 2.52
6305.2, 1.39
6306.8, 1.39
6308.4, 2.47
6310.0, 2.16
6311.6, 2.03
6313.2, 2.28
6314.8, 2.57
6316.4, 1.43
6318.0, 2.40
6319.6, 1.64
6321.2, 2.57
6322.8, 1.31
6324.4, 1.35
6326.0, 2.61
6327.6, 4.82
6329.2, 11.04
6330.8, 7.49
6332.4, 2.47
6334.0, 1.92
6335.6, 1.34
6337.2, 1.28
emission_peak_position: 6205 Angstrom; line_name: Hbeta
